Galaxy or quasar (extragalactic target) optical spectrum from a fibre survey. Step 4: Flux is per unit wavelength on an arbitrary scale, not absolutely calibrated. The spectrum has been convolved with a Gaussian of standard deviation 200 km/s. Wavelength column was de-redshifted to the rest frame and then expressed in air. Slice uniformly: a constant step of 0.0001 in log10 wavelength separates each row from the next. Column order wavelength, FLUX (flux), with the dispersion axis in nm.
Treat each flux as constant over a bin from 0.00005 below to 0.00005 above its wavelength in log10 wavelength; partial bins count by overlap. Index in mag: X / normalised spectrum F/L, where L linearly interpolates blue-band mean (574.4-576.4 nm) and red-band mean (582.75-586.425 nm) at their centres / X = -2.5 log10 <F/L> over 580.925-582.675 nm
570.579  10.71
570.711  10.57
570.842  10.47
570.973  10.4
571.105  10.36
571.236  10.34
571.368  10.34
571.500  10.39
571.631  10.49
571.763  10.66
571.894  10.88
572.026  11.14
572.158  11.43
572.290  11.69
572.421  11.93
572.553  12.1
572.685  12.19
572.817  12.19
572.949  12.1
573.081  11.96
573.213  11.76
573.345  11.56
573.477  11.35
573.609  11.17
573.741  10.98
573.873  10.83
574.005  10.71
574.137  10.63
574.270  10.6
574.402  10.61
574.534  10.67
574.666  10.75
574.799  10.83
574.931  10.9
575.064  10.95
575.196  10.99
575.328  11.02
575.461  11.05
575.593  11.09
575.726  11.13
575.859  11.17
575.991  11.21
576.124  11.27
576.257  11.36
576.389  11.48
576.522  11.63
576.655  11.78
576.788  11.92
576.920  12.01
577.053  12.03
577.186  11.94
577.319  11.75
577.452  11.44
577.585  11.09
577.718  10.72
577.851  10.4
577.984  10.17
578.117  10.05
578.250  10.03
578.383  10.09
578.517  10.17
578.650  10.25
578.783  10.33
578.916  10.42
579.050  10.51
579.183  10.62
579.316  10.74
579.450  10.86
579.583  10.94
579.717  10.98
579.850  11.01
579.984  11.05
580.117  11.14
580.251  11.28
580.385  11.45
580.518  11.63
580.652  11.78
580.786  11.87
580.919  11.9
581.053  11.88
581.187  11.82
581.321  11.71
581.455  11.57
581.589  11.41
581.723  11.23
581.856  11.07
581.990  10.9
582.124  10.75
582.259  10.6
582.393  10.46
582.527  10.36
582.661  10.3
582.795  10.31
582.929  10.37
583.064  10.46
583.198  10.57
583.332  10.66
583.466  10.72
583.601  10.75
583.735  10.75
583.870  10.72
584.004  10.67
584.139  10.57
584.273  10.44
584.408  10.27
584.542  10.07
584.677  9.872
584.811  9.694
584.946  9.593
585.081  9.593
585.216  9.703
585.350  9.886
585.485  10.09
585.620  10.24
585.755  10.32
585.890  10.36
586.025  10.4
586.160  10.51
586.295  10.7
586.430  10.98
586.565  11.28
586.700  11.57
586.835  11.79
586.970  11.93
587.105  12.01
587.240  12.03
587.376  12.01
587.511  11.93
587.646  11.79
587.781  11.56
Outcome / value -0.06 mag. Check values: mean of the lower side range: 11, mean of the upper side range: 10.3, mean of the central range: 11.1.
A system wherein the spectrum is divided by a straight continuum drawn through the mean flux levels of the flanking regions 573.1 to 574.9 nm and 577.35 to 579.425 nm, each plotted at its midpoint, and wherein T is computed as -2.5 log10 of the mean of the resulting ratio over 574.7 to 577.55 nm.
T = -0.06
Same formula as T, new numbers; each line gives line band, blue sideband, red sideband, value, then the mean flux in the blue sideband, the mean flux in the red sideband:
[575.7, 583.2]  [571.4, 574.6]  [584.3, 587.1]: -0.02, 11.2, 10.5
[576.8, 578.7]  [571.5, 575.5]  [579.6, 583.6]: 0.02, 11.2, 11.1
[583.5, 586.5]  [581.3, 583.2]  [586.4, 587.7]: 0.11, 10.8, 11.8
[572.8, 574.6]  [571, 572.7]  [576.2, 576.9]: 0.01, 11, 11.7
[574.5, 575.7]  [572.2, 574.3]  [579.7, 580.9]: 0.05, 11.5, 11.4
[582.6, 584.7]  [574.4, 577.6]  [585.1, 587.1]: 0.04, 11.3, 10.7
